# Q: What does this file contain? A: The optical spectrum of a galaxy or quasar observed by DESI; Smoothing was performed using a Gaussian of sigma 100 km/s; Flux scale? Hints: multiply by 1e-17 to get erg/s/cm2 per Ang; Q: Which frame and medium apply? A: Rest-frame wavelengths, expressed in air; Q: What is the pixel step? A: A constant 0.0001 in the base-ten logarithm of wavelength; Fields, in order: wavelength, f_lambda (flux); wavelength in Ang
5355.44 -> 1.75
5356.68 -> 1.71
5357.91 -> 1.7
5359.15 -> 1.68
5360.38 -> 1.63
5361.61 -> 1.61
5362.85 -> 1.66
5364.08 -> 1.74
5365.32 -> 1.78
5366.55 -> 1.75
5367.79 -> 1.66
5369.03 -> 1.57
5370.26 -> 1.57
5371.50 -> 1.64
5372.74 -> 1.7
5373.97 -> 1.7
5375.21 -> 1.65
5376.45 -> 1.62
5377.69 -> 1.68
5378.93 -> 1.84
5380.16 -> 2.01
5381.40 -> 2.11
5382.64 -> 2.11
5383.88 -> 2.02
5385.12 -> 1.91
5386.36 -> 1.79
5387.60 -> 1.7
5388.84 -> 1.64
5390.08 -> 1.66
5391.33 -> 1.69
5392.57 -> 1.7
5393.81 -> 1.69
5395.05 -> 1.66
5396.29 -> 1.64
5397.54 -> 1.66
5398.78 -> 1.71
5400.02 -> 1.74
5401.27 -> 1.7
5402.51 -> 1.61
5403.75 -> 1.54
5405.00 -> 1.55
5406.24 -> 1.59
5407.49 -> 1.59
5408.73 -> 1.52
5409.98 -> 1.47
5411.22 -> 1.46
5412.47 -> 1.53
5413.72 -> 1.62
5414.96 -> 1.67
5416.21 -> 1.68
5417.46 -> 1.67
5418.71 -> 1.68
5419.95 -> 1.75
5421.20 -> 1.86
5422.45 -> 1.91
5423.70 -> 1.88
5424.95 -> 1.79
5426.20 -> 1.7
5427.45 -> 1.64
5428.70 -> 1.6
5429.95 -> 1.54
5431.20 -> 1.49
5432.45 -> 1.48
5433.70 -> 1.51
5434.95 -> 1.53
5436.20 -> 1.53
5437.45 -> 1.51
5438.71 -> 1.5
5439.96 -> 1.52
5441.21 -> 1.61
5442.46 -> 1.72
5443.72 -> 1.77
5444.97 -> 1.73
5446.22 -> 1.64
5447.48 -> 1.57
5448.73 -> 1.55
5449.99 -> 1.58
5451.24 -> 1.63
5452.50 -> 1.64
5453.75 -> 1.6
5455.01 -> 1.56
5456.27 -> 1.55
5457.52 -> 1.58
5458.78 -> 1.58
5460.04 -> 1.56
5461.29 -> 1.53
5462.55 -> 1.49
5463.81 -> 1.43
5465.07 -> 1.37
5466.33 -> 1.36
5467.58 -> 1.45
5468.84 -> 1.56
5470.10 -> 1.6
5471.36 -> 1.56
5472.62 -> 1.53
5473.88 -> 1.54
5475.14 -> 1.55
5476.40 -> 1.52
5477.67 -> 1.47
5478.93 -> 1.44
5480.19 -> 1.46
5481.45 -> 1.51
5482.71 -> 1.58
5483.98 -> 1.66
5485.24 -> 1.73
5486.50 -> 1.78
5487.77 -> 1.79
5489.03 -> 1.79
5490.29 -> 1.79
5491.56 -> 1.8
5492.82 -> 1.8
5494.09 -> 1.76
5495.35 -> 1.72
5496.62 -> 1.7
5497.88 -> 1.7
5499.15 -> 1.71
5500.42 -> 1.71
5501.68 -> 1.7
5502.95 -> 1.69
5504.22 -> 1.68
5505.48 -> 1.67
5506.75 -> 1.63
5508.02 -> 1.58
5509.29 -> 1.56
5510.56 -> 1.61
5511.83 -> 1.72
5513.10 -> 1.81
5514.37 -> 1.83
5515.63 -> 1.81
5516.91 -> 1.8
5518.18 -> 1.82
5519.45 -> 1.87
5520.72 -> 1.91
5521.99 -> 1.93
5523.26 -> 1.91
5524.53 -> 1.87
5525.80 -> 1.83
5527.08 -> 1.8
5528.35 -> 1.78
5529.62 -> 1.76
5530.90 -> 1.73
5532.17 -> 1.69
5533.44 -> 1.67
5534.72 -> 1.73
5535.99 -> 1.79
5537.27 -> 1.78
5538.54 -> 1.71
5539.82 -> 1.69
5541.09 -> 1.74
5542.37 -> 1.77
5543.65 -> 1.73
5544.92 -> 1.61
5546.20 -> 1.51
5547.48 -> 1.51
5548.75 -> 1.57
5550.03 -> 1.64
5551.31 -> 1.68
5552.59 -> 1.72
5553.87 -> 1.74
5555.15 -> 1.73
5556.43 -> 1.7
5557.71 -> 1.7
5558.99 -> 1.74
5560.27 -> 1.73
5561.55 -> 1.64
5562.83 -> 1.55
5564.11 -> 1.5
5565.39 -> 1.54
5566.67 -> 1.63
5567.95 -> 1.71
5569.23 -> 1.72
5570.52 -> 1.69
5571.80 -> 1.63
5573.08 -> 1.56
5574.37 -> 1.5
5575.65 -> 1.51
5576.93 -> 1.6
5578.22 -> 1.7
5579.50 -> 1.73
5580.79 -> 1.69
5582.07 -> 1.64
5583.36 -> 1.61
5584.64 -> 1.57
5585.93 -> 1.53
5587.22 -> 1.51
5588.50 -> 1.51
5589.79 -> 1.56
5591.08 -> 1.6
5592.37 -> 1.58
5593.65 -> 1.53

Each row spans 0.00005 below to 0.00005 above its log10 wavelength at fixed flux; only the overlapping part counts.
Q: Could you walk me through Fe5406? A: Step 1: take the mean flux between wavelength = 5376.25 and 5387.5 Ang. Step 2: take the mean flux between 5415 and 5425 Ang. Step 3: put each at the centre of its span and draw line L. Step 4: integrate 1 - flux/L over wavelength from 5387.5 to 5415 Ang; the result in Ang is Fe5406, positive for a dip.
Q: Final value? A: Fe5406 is 3.2 Ang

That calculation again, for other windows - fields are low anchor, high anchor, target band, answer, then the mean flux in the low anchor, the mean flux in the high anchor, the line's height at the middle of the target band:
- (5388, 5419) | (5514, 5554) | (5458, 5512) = 2.9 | 1.63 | 1.75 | 1.7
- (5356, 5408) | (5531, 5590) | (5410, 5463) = 2.4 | 1.71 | 1.65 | 1.69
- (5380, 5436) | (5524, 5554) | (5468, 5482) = 1.5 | 1.68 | 1.71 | 1.7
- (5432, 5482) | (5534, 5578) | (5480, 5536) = -4.8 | 1.55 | 1.66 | 1.6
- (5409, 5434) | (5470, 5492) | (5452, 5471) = 1.2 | 1.65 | 1.62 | 1.63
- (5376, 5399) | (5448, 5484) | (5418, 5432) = -0.4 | 1.78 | 1.53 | 1.66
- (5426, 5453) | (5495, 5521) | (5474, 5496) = 0.3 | 1.59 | 1.72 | 1.68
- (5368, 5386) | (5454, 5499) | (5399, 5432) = 1.4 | 1.79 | 1.6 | 1.72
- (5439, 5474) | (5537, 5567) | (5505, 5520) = -1.0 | 1.56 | 1.66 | 1.62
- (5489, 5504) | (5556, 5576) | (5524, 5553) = -0.6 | 1.74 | 1.63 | 1.67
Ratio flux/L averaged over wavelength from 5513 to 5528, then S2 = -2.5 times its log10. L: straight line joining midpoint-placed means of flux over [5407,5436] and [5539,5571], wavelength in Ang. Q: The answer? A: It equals -0.122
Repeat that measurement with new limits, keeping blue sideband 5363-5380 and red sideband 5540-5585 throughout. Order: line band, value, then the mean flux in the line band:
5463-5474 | 0.13 mag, 1.49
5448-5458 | 0.06 mag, 1.59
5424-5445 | 0.05 mag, 1.6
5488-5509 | -0.03 mag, 1.71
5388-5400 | 0.01 mag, 1.68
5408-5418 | 0.07 mag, 1.58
